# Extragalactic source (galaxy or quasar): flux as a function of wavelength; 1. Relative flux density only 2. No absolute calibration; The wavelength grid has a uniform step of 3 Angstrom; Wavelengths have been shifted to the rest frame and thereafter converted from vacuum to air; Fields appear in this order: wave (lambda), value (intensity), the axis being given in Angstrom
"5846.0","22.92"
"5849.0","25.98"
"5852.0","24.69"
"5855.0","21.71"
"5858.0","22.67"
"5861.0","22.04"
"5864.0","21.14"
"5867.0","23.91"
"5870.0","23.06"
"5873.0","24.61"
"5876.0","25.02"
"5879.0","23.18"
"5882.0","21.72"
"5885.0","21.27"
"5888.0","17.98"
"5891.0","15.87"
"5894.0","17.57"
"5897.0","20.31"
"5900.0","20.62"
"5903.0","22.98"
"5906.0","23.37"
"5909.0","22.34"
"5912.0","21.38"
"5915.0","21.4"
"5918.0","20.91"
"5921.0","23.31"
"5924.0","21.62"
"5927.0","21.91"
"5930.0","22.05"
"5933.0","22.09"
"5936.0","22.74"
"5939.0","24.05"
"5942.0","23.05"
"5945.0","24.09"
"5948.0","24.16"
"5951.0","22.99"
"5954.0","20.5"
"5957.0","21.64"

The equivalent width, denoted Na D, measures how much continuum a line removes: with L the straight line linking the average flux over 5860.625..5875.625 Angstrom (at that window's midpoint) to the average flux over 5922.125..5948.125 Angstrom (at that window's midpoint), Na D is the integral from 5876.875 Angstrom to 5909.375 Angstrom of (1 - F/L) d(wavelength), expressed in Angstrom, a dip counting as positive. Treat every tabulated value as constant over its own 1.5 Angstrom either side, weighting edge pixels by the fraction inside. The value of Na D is 3.3 Angstrom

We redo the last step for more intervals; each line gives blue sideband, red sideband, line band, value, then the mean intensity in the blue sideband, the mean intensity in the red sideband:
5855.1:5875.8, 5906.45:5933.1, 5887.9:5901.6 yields 2.4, 23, 21.9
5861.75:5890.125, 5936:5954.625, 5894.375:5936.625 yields 1.9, 22.3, 23.2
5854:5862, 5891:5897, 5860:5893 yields -2.9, 22.2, 17.8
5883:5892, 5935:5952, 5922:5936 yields 0.2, 18.7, 23.6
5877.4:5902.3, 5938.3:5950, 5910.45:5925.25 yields 0.1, 19.9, 23.8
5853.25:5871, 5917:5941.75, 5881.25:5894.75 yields 2.2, 22.4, 22.4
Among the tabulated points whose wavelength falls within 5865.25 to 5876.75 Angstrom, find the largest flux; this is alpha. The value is 25.02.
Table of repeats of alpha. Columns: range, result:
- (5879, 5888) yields 23.18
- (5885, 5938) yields 23.37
